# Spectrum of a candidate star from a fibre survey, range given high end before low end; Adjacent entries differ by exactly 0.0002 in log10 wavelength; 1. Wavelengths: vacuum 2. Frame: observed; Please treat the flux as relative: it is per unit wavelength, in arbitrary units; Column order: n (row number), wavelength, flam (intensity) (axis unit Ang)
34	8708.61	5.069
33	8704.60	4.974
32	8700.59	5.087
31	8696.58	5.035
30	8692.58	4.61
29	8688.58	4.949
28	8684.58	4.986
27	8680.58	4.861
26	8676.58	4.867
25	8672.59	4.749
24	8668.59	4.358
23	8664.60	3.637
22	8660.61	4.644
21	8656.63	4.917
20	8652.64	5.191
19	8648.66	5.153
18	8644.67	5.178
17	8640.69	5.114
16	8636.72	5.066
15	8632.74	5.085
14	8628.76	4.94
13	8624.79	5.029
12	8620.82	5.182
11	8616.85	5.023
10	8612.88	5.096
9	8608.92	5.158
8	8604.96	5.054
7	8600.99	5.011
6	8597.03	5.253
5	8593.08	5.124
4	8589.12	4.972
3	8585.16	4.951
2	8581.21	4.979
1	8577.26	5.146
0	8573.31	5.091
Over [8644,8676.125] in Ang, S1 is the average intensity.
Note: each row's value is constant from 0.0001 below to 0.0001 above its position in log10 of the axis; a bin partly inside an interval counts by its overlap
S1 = 4.72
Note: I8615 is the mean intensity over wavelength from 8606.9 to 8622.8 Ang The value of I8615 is 5.12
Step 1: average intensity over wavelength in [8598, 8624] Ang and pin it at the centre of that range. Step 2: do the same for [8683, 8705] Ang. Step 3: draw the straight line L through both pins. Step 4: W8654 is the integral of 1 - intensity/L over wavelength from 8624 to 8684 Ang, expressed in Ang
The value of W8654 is 1.9 Ang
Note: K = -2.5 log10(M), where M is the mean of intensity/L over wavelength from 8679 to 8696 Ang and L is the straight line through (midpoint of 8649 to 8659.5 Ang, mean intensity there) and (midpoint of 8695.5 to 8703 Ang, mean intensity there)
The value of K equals 0.04 mag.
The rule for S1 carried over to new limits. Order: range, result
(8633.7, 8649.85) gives 5.12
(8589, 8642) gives 5.08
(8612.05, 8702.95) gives 4.9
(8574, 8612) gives 5.07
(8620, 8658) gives 5.08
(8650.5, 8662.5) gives 4.93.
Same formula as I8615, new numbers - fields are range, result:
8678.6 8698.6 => 4.89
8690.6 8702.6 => 4.91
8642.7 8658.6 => 5.11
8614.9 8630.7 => 5.04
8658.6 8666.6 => 4.15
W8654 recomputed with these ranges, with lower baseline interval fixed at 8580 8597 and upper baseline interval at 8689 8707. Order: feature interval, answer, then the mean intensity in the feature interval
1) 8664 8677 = 1.39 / 4.43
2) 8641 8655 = -0.51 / 5.16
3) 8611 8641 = -0.38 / 5.06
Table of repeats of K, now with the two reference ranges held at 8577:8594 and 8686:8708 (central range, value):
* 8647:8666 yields 0.05 mag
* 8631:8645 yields -0.03 mag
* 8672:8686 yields 0.02 mag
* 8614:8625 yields -0.02 mag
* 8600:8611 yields -0.02 mag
